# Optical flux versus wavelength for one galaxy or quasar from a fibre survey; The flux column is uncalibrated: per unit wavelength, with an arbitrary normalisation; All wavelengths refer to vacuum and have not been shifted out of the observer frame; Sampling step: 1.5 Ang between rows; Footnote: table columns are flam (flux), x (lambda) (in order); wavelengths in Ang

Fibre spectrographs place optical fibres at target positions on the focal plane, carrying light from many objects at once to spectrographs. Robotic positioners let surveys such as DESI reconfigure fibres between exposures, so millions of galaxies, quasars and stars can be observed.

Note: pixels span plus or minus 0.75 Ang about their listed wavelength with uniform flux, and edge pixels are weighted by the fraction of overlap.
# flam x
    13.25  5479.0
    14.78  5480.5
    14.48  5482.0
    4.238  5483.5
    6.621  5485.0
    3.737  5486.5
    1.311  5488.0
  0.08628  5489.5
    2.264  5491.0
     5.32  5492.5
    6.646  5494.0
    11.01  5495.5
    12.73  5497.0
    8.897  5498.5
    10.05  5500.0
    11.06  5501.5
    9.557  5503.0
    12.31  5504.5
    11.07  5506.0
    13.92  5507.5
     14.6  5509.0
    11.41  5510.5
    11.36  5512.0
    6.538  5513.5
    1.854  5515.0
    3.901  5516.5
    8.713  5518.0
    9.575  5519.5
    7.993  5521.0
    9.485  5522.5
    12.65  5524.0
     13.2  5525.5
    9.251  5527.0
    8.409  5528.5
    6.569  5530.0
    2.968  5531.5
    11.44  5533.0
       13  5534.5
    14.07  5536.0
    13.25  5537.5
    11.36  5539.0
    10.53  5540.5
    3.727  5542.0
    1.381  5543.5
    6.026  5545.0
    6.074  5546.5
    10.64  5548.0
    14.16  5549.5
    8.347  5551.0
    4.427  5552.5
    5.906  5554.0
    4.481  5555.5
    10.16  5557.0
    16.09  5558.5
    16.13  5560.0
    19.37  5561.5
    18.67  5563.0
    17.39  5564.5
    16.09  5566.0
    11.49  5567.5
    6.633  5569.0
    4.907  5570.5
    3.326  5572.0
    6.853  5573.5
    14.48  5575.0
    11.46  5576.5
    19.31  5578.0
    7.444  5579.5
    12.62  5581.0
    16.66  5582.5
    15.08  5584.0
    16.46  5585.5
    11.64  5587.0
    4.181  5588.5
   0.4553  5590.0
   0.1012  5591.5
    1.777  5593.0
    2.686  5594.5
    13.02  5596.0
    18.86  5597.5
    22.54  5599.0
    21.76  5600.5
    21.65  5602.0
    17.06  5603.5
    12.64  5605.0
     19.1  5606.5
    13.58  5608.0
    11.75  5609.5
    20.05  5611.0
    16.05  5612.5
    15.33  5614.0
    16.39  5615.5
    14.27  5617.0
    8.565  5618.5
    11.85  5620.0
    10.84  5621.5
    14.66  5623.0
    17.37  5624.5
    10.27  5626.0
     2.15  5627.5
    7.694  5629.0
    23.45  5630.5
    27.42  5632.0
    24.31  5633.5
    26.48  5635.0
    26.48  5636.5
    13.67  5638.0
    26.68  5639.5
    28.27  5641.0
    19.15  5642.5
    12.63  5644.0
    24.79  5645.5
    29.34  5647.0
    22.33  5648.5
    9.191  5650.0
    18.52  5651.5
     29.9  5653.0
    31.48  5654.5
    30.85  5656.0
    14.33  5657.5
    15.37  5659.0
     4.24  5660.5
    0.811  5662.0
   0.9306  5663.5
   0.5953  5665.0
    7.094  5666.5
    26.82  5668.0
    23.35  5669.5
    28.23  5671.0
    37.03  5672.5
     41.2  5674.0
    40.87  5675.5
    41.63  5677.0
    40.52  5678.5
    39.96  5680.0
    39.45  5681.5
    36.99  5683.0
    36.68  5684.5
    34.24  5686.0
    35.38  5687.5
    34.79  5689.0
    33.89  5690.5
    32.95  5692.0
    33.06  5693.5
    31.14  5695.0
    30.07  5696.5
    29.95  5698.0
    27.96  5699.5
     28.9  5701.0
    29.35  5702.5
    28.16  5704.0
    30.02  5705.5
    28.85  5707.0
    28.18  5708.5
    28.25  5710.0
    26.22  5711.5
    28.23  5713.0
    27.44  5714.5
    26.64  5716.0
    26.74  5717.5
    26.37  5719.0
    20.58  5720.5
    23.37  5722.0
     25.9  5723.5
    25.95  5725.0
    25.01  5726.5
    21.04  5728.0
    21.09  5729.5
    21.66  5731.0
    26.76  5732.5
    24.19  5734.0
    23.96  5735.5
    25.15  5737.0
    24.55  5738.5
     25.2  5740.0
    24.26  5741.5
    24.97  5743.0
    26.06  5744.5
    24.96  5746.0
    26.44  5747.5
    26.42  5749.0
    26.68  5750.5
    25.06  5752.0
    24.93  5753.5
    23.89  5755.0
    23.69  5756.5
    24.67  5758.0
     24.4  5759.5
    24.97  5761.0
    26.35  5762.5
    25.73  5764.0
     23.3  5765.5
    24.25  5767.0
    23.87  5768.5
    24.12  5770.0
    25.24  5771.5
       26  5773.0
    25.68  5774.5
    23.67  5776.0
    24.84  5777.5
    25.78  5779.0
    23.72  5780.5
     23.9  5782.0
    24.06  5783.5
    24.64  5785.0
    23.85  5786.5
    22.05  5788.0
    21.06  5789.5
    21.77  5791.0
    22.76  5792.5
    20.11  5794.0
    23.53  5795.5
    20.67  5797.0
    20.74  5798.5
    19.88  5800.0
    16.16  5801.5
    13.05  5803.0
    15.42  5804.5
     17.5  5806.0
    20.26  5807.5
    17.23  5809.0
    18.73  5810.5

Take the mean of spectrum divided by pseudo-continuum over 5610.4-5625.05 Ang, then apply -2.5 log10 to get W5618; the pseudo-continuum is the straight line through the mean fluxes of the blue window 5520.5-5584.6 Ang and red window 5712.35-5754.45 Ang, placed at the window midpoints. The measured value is 0.09 mag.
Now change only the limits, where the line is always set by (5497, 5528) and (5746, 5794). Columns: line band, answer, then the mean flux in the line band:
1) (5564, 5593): 0.321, 10.1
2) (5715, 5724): -0.161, 25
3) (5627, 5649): -0.238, 21.2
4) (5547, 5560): 0.263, 9.61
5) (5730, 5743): -0.089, 24.4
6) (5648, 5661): -0.112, 19.8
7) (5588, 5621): 0.175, 12.9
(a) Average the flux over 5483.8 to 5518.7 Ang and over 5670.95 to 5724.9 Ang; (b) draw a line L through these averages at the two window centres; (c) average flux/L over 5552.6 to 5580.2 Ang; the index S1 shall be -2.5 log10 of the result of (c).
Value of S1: 0.34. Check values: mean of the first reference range 7.99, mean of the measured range 11.5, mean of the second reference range 31.6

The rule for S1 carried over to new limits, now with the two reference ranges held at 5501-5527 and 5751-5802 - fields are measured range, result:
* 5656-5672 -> 0.304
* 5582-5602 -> 0.216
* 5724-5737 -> -0.129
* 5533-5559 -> 0.264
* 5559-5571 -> -0.127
